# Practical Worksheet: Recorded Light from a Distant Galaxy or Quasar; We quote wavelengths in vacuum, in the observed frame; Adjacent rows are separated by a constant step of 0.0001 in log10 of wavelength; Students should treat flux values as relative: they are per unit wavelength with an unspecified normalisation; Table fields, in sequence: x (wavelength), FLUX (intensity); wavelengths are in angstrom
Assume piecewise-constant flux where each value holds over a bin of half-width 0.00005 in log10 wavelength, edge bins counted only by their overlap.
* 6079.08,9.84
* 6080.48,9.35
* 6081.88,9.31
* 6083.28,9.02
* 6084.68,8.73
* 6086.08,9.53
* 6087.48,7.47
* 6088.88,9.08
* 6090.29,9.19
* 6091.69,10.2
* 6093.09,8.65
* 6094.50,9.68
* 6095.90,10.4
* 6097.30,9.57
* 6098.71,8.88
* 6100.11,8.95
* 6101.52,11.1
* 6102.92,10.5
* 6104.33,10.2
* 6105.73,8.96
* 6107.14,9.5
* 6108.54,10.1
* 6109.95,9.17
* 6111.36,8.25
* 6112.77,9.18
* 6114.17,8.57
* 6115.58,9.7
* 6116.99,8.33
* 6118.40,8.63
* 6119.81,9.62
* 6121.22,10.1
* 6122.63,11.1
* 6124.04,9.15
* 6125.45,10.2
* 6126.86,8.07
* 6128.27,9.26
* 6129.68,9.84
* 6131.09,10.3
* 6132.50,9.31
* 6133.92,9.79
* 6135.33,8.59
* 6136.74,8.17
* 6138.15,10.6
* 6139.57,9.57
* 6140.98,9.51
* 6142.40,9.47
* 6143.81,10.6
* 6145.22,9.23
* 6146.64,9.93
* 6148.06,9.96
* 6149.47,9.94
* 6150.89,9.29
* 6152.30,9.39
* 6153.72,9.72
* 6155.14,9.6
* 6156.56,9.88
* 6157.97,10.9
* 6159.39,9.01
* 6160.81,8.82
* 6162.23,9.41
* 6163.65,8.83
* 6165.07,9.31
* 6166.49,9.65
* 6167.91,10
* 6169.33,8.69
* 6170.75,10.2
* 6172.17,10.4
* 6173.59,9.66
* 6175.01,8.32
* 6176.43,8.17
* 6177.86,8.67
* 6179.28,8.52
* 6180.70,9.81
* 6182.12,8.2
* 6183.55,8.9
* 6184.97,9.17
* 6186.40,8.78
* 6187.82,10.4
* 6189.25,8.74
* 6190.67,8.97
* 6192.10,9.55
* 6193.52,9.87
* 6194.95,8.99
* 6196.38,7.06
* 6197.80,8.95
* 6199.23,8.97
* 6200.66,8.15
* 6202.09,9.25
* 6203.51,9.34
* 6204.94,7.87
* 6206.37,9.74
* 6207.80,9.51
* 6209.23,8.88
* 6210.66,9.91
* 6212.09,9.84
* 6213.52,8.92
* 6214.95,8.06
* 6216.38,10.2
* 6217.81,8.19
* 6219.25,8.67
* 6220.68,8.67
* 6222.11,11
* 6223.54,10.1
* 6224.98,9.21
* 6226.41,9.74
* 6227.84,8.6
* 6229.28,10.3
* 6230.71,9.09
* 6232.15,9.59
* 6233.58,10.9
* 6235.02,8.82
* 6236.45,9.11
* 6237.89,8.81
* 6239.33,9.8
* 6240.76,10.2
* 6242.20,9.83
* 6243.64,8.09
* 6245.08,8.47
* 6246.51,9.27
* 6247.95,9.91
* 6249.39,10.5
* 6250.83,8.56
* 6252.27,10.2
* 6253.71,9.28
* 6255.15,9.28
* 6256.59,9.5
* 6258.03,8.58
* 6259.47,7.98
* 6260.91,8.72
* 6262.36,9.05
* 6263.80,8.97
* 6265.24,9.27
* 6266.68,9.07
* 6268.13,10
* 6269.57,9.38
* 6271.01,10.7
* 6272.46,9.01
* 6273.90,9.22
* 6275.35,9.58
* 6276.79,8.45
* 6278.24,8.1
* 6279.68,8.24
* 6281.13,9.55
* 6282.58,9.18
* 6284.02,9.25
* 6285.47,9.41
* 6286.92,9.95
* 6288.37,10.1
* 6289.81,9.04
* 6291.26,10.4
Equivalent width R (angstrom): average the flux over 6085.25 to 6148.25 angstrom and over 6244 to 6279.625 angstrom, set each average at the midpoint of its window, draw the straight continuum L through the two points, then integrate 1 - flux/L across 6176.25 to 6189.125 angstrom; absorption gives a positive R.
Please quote 0.5 angstrom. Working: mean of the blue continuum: 9.46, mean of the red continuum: 9.18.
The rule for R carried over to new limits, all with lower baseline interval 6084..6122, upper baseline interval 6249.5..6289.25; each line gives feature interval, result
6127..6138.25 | -0.03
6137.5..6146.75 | -0.51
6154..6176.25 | -0.44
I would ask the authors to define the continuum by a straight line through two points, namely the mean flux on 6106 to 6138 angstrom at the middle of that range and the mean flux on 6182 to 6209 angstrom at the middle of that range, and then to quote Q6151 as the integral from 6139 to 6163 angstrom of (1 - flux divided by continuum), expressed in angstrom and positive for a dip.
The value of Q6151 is -1.21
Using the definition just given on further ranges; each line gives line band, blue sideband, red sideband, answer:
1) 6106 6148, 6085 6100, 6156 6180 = -0.8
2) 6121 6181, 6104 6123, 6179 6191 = -1.9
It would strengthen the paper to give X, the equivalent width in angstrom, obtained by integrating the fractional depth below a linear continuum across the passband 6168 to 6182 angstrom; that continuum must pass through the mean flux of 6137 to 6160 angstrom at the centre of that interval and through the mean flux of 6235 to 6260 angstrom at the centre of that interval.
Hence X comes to 0.7 angstrom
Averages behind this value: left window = 9.76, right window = 9.26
